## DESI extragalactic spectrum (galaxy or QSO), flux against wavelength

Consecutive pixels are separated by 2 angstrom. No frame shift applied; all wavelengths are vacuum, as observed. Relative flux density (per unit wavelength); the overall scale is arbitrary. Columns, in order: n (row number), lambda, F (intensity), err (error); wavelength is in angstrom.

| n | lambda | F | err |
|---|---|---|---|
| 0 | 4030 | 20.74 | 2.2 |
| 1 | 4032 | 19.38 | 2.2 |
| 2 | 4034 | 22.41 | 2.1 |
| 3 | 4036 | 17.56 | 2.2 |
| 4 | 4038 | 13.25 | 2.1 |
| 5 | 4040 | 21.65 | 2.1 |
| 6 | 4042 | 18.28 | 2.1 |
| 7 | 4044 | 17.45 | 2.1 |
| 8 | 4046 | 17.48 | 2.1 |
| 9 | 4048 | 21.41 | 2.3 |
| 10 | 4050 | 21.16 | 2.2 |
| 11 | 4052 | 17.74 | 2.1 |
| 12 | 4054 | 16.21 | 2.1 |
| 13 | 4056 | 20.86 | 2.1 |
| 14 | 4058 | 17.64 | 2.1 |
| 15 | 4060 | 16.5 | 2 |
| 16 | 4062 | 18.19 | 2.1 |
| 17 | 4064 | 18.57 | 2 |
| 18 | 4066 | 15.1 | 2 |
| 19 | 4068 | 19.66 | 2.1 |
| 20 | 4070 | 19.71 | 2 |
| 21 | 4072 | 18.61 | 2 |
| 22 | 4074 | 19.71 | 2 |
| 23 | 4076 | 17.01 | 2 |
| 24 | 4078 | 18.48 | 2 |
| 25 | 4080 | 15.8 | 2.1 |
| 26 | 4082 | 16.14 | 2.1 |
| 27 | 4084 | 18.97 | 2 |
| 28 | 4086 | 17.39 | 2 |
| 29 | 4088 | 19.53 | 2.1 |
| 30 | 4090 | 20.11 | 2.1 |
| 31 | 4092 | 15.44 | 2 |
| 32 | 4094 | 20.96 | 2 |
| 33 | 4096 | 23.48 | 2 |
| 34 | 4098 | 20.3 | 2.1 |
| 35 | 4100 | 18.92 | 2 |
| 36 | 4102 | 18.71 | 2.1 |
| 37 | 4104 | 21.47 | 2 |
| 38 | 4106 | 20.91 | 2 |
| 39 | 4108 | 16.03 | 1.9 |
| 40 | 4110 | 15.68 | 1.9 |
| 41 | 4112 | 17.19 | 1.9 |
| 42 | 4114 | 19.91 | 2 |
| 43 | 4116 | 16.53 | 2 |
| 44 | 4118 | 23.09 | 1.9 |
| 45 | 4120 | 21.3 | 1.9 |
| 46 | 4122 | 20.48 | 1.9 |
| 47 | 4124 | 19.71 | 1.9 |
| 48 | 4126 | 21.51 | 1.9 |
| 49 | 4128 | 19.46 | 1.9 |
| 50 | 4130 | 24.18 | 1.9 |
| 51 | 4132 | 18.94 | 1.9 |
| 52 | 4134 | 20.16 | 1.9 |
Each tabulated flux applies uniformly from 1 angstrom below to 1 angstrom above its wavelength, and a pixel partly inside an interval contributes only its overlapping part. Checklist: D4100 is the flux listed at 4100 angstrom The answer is 18.92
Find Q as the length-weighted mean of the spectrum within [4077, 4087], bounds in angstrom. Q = 17.4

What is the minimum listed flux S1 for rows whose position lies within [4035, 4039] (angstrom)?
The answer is 13.25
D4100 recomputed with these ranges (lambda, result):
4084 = 18.97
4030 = 20.74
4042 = 18.28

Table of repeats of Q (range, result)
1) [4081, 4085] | 17.6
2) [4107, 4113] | 16.3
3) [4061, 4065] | 18.4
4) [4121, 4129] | 20.3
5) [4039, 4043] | 20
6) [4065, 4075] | 18.6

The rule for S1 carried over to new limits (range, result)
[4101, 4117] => 15.68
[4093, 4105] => 18.71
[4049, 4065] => 16.21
